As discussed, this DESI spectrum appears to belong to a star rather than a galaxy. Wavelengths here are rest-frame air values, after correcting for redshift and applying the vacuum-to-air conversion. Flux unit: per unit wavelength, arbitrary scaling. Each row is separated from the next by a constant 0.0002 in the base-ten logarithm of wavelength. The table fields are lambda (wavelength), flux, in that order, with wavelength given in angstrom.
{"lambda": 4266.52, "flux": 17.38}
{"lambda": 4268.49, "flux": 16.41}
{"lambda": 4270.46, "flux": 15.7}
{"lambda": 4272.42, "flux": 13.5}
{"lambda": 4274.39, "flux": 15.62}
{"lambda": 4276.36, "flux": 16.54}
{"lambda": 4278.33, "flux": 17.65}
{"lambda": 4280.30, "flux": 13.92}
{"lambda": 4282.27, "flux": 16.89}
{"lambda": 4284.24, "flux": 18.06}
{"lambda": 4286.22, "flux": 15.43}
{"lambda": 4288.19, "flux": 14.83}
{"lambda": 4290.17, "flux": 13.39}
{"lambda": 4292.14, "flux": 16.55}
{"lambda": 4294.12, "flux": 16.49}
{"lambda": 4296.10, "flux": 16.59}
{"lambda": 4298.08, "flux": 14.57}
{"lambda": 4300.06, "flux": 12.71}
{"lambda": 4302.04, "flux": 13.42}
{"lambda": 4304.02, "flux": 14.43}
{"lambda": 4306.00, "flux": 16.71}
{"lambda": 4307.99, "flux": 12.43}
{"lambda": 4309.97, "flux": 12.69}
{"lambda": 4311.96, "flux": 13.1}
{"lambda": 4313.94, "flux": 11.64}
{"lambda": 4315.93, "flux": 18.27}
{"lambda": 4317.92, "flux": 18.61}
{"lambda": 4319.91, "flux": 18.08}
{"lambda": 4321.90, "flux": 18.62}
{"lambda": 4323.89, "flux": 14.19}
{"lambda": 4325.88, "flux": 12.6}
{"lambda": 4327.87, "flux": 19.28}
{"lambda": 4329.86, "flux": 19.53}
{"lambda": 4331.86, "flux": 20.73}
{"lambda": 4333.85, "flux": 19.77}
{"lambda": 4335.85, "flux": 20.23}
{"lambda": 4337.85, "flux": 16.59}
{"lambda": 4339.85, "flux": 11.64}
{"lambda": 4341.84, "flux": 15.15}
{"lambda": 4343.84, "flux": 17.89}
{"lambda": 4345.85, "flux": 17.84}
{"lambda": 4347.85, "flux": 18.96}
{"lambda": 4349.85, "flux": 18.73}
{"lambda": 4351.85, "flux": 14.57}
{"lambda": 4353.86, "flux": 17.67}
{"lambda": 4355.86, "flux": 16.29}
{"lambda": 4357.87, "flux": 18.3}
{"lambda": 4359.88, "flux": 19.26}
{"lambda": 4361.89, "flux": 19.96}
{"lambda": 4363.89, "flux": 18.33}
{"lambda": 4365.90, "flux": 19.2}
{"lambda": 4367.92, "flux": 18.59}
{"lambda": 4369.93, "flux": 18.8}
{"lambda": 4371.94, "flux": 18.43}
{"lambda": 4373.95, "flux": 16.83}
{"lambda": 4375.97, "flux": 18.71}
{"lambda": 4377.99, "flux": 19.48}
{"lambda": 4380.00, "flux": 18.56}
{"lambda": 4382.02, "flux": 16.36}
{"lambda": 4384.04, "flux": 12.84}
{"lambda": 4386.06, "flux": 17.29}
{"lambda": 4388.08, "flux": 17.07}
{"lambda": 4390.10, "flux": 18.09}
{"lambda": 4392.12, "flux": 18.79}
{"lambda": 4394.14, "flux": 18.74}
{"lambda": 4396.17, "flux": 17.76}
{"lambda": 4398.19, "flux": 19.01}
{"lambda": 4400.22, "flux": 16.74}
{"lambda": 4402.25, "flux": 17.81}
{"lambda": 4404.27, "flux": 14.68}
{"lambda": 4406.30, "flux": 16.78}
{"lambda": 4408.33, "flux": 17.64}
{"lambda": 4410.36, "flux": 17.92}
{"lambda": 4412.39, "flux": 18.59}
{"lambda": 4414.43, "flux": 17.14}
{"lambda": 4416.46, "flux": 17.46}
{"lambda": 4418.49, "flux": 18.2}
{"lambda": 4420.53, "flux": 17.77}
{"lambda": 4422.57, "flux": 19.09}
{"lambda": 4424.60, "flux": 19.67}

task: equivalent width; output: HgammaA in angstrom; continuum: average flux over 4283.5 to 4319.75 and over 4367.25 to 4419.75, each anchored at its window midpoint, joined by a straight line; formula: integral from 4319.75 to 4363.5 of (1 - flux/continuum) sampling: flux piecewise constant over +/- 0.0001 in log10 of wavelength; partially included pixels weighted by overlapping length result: -3.7 angstrom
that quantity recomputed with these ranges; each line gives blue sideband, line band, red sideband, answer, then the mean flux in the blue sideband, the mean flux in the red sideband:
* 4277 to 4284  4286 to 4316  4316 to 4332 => 4.4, 16.4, 17.6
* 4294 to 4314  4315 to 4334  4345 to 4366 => -2.7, 14.1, 18.1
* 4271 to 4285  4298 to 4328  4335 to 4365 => 3.1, 16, 17.4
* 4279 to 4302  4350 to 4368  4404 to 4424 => -1.5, 15.3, 17.7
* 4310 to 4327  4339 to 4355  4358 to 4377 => 0.7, 15.5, 18.7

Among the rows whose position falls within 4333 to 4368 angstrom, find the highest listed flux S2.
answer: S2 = 20.23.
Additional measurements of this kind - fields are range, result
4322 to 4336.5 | 20.73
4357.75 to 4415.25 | 19.96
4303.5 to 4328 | 19.28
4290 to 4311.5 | 16.71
